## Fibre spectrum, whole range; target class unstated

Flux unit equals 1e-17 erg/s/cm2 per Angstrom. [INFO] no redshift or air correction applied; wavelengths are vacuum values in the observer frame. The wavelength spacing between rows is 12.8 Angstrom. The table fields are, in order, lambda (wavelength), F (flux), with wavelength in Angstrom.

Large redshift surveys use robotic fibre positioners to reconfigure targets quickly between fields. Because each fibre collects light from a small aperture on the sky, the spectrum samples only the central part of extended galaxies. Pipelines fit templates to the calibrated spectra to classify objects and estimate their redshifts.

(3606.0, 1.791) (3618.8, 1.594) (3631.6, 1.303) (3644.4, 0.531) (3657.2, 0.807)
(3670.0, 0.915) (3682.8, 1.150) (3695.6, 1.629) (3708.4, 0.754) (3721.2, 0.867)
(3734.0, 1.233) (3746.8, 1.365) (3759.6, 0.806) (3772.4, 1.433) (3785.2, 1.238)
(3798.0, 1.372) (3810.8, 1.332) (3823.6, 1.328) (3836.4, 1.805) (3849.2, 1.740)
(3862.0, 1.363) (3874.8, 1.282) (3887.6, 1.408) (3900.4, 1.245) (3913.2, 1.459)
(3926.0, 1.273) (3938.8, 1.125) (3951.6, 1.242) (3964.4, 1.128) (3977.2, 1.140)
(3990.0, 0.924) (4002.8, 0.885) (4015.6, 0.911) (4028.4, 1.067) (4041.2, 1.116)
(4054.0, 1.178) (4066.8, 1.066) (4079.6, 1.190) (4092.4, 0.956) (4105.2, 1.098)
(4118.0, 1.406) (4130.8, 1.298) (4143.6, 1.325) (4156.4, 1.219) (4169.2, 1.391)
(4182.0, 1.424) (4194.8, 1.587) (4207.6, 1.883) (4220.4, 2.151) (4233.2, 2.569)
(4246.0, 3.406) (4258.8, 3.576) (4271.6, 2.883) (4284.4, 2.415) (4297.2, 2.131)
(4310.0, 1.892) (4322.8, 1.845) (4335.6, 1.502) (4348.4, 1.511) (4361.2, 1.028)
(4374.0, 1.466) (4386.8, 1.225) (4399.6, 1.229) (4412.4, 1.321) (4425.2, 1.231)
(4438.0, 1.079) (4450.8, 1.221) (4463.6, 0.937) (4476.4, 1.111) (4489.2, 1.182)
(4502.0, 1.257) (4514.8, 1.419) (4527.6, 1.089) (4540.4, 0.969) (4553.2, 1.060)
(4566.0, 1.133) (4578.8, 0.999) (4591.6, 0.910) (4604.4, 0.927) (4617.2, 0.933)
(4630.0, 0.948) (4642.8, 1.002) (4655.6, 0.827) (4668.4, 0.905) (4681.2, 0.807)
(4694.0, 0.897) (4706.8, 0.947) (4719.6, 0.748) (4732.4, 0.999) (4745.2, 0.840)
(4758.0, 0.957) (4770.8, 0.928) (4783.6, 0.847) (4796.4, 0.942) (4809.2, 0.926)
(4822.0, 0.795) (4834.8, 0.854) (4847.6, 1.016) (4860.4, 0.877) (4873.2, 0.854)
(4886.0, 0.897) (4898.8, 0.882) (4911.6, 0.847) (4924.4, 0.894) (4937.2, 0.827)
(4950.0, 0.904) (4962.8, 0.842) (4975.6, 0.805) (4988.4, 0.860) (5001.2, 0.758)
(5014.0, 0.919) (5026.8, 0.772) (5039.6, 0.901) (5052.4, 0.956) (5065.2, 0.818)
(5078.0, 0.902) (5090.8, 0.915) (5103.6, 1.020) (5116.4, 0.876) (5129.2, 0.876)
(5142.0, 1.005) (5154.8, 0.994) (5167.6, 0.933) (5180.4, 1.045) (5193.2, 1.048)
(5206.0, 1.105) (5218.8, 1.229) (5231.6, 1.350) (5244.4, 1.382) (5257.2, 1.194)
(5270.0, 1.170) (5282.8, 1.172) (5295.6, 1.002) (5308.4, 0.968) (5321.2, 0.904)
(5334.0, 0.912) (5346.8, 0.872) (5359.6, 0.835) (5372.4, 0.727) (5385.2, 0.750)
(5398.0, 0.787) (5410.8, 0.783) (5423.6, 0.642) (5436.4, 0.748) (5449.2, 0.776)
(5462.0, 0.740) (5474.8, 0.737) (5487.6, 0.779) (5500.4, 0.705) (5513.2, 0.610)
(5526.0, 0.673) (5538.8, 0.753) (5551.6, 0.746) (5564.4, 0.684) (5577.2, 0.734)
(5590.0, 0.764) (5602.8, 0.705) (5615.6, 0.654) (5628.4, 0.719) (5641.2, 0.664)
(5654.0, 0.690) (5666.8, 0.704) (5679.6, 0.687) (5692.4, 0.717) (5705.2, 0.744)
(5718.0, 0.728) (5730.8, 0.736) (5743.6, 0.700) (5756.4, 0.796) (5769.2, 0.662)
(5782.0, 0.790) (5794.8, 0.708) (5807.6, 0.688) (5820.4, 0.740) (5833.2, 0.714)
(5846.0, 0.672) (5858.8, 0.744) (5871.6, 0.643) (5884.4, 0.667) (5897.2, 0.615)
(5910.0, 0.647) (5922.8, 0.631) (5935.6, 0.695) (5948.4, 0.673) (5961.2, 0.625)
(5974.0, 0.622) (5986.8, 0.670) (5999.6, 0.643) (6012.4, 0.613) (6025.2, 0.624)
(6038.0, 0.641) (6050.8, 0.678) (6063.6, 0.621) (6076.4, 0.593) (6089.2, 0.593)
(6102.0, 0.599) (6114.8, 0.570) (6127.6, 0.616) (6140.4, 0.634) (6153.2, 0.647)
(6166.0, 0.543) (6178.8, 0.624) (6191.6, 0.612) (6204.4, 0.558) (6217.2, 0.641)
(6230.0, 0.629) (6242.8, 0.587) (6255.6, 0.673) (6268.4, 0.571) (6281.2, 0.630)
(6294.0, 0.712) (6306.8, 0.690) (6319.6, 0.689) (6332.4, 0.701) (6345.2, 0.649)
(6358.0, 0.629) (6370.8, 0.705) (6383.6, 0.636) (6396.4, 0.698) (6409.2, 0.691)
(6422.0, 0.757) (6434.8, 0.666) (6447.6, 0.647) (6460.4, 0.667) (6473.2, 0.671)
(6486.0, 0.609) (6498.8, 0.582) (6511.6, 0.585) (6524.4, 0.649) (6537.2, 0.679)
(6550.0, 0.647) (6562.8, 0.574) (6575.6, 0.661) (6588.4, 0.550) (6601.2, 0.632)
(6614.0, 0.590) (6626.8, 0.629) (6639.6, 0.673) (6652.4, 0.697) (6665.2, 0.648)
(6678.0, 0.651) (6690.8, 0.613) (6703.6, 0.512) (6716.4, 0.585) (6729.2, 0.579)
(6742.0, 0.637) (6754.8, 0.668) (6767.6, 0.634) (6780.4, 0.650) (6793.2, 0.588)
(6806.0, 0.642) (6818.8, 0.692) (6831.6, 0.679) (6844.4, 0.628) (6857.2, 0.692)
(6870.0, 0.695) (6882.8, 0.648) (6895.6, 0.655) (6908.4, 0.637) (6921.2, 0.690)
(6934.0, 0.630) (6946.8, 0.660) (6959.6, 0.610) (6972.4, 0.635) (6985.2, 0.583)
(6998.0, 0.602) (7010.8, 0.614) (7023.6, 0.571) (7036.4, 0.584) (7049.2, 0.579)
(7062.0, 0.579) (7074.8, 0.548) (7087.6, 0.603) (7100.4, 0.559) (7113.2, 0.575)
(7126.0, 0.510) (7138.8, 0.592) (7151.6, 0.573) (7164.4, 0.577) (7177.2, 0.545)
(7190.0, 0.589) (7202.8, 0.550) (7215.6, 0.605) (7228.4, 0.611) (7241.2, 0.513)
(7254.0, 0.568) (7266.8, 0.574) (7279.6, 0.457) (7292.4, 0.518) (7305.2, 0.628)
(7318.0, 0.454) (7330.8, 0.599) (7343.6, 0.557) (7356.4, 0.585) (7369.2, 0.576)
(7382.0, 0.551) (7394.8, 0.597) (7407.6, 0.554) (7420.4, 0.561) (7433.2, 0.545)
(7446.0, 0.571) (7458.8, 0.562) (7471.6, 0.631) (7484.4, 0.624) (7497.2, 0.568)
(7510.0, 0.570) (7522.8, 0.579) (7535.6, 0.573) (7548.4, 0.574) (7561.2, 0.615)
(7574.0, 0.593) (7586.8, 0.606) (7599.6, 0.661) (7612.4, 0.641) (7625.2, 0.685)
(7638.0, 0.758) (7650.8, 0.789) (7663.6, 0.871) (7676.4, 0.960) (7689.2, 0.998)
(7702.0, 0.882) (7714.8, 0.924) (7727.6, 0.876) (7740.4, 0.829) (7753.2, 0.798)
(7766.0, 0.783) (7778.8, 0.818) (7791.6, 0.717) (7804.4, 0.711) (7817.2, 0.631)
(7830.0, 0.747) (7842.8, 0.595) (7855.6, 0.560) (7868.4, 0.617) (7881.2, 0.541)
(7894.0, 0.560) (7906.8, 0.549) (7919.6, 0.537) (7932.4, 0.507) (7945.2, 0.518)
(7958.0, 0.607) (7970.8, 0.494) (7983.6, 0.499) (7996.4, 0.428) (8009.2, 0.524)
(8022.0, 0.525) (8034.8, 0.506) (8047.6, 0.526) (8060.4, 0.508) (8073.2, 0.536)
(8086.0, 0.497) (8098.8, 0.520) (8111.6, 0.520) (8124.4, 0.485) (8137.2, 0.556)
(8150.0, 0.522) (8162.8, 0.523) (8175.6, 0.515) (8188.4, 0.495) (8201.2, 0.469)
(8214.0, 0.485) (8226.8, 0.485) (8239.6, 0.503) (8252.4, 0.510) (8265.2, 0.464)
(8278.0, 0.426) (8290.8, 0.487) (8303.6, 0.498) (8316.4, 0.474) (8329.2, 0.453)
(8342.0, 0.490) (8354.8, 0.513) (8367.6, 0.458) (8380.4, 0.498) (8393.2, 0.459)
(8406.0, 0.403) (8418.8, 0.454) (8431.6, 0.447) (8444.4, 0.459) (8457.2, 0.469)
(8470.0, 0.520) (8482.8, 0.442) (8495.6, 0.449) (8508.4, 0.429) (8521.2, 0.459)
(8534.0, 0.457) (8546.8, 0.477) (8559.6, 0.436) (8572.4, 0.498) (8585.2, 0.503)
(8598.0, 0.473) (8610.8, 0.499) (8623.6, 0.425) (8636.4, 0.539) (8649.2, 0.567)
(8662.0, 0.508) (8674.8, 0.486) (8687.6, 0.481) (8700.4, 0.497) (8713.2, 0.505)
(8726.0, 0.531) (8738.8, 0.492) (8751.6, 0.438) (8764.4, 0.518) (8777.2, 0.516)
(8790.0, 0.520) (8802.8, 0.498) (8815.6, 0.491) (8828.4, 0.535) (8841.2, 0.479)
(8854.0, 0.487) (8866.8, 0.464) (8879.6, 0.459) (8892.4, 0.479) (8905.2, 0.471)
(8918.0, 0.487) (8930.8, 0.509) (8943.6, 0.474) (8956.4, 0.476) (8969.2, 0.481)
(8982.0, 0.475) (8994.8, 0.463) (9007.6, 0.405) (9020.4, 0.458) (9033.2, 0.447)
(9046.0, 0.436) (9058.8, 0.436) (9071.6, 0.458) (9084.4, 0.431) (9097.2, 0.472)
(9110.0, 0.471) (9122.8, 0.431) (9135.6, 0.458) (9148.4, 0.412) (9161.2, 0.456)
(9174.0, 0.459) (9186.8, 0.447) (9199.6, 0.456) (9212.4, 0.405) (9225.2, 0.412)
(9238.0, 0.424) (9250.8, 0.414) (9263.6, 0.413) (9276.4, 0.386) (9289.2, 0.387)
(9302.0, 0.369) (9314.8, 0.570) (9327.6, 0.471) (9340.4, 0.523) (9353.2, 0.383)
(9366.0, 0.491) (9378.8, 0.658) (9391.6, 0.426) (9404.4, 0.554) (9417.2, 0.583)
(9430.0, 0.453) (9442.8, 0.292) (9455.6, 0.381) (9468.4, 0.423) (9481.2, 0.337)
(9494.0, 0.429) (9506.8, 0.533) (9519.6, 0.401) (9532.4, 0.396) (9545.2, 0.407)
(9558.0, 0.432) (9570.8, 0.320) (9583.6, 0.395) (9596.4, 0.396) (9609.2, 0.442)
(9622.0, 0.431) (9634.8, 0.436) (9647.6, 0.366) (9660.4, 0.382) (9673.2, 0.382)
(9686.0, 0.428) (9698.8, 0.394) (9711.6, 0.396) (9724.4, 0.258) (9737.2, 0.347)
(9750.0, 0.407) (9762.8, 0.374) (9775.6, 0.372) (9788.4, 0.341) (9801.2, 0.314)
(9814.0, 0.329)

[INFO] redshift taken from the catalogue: 1.75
